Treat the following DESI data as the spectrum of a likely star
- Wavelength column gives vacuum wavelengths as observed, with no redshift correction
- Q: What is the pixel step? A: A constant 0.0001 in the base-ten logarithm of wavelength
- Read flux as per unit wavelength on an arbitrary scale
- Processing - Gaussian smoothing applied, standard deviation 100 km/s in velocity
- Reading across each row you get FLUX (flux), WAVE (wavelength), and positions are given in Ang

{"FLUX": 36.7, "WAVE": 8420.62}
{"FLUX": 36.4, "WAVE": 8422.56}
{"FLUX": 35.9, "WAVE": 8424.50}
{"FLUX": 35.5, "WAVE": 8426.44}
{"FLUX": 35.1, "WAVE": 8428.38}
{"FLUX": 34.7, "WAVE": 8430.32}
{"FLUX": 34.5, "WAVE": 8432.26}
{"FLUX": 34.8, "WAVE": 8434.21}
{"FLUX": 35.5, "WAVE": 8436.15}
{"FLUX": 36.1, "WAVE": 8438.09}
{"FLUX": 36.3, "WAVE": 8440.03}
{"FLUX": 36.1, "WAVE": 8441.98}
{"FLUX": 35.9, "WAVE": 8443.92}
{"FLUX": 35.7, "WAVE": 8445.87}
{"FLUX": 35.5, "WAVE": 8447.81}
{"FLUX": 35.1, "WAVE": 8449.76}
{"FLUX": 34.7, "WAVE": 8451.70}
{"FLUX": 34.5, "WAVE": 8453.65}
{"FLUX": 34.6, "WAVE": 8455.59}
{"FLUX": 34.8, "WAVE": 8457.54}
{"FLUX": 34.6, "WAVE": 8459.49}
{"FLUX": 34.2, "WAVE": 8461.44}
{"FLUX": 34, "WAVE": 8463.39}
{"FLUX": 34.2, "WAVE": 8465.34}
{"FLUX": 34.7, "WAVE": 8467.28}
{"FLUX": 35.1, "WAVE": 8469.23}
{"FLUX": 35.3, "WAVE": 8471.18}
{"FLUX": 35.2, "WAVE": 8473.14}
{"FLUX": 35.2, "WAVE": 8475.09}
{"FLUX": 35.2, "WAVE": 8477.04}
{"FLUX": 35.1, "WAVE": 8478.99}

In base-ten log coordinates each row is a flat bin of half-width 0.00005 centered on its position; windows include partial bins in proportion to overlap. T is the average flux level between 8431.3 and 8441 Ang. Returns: 35.4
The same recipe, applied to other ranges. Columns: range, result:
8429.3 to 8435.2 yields 34.7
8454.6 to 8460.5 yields 34.7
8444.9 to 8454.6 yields 35.1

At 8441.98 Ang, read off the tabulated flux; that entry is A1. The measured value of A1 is 36.1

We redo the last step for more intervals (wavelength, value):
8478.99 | 35.1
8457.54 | 34.8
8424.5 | 35.9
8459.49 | 34.6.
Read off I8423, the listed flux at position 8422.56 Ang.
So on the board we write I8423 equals 36.4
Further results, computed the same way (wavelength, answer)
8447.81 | 35.5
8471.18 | 35.3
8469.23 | 35.1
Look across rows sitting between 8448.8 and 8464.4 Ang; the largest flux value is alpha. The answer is 35.1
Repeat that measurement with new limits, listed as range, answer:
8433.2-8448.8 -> 36.3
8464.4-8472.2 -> 35.3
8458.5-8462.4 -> 34.6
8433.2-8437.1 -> 35.5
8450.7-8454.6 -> 34.7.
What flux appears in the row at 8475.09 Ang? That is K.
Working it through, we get 35.2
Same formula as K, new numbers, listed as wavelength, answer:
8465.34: 34.2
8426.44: 35.5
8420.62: 36.7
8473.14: 35.2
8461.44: 34.2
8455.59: 34.6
